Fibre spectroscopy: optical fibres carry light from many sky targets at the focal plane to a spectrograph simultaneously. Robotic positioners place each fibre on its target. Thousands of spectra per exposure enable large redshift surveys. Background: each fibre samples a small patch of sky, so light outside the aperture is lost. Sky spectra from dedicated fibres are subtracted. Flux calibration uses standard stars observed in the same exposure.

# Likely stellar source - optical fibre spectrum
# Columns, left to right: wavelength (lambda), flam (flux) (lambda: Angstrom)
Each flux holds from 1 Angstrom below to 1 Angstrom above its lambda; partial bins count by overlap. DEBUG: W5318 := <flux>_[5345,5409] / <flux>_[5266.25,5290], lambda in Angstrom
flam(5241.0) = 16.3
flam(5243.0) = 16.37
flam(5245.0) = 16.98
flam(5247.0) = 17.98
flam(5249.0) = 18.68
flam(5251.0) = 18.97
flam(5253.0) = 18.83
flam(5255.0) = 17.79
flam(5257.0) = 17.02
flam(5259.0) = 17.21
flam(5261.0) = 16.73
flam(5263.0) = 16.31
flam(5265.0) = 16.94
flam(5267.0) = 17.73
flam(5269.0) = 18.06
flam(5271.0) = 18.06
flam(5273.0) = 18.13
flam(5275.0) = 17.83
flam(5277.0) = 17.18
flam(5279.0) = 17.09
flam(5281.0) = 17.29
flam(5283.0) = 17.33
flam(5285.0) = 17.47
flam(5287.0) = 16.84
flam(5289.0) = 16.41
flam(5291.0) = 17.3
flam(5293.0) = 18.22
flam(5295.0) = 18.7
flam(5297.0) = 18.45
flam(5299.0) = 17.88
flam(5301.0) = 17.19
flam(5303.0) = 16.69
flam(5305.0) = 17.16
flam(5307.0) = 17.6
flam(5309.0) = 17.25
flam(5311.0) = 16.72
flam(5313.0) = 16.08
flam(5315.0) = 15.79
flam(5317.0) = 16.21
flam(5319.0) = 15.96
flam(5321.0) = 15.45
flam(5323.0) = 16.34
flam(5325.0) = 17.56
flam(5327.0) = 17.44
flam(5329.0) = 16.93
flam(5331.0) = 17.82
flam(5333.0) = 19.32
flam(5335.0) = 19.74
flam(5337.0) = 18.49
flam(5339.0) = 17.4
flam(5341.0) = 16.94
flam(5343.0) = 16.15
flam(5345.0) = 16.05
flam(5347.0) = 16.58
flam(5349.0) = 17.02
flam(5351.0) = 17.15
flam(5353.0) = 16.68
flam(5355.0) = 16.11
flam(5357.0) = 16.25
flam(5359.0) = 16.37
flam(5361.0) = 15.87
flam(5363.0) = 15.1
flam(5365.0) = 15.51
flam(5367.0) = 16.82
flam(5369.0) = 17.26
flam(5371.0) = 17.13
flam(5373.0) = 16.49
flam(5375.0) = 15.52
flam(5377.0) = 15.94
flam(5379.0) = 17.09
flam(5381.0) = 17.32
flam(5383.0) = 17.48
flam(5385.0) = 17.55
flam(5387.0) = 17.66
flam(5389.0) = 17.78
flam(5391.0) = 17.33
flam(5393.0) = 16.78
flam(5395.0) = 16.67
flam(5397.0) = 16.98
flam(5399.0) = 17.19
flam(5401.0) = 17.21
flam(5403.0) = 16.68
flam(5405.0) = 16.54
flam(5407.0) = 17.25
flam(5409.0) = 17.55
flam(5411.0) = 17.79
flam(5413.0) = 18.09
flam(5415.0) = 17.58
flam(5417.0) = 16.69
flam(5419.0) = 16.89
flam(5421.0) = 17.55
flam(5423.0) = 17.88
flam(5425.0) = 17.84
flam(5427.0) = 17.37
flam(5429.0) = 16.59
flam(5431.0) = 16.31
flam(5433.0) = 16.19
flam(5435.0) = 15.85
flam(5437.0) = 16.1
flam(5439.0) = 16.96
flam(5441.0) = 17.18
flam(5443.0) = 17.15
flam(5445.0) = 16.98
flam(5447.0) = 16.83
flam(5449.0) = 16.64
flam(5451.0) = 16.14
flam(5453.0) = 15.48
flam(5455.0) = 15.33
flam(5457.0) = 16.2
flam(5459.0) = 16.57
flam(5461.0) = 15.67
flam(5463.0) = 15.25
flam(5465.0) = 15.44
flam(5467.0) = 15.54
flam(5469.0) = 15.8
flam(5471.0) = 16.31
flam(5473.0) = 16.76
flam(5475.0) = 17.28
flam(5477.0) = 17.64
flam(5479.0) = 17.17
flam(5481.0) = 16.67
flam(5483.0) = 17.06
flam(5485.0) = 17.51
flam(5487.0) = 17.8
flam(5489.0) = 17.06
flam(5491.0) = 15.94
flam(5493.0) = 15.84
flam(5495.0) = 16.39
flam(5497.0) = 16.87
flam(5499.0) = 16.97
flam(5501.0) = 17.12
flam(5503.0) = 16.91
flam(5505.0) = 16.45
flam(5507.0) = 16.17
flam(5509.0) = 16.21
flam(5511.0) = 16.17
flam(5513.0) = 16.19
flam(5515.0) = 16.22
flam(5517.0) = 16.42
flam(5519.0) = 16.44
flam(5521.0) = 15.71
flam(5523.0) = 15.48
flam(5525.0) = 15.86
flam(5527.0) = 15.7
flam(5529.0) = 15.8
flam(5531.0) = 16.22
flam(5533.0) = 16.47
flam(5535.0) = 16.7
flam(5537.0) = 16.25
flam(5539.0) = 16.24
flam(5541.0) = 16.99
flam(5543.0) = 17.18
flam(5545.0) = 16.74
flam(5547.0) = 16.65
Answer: 1.0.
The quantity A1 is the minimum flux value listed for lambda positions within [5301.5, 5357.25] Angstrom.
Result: 15.45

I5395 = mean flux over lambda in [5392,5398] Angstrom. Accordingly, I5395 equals 16.8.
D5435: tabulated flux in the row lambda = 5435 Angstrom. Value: 15.85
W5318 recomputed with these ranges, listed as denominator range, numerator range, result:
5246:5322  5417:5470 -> 0.95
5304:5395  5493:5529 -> 0.97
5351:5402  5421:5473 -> 0.98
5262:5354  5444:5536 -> 0.95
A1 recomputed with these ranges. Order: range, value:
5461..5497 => 15.25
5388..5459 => 15.33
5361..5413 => 15.1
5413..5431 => 16.31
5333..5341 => 16.94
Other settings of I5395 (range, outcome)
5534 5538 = 16.5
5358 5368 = 15.9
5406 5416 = 17.7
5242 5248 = 17.1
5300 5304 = 16.9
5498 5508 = 16.7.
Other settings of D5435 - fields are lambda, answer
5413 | 18.09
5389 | 17.78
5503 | 16.91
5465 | 15.44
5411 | 17.79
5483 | 17.06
